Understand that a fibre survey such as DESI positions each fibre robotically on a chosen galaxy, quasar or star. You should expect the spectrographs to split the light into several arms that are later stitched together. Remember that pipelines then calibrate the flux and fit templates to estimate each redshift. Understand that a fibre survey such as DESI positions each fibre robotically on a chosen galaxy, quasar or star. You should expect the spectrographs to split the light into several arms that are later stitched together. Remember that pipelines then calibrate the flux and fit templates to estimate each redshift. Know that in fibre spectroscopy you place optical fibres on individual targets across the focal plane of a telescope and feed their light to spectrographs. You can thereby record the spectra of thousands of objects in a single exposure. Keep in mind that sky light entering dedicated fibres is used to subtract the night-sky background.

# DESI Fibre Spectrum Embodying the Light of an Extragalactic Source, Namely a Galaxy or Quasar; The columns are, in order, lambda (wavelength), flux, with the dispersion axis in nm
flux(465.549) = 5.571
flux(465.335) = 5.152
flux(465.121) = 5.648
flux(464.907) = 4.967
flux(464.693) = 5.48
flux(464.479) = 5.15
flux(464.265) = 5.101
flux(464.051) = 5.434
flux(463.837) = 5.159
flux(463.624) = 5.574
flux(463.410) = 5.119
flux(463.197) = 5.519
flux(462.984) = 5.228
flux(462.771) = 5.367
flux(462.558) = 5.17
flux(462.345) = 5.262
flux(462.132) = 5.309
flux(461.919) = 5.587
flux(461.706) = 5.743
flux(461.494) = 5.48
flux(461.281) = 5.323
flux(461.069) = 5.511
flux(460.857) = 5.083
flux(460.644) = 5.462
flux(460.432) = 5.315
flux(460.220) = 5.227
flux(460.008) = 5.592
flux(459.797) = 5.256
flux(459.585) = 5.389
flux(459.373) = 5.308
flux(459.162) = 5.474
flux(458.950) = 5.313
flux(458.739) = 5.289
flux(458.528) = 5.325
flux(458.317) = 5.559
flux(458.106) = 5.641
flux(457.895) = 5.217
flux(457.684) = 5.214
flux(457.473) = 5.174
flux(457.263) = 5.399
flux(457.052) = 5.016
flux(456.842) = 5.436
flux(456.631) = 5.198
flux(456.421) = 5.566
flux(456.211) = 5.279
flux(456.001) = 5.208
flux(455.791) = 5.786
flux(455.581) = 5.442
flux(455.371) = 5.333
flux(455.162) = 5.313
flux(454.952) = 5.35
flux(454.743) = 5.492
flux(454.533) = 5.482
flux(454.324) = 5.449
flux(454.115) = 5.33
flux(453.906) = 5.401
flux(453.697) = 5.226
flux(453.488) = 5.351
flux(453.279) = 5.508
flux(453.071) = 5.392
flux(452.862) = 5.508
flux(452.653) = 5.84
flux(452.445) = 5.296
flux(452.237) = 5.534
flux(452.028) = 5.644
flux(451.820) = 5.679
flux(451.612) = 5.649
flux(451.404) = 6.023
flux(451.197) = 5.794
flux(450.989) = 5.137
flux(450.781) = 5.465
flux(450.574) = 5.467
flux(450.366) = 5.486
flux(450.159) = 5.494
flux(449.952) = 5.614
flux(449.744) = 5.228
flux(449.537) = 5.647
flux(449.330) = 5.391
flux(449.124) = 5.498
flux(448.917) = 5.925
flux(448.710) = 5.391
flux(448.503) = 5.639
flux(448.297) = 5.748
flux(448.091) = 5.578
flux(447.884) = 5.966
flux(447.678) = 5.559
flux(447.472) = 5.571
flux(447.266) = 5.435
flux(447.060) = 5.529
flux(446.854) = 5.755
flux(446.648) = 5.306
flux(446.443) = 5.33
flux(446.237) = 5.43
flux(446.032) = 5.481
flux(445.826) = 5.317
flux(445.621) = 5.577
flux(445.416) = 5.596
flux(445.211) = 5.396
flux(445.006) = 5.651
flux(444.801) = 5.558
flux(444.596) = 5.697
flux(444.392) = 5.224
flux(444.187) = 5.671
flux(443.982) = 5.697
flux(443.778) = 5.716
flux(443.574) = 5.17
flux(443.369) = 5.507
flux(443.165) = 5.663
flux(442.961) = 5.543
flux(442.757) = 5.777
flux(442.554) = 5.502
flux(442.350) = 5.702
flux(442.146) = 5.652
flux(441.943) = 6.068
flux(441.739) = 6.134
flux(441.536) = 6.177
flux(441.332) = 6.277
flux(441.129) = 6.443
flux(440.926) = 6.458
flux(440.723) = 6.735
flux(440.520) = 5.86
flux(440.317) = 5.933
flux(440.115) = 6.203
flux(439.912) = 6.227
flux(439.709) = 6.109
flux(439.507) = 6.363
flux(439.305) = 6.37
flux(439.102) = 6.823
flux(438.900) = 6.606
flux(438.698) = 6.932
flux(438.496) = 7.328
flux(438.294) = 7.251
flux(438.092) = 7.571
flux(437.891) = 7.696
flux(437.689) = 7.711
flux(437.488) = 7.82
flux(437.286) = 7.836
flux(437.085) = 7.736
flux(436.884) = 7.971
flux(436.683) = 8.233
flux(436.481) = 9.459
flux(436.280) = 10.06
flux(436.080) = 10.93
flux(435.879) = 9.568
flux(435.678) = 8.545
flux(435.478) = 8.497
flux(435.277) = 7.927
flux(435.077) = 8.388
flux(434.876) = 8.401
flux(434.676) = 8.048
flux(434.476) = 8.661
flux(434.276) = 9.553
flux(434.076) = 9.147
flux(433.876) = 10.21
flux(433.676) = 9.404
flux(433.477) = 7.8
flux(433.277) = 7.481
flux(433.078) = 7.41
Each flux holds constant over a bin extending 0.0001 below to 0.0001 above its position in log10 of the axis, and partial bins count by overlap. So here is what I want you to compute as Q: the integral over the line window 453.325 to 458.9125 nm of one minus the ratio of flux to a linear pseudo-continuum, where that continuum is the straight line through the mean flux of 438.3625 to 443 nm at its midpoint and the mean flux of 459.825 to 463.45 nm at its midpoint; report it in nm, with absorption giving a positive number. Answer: 0.236 nm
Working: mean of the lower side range 6.24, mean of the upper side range 5.37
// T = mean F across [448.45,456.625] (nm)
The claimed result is 5.49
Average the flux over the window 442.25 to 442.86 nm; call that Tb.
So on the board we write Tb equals 5.67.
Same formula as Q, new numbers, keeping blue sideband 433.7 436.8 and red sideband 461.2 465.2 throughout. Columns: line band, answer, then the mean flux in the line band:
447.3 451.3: 0.906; 5.55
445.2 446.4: 0.342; 5.46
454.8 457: 0.323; 5.39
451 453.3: 0.405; 5.61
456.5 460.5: 0.421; 5.34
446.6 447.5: 0.235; 5.52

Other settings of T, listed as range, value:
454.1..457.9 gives 5.36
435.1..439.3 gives 8.09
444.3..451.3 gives 5.53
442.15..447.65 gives 5.53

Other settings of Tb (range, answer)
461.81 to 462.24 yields 5.44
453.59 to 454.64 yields 5.38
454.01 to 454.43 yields 5.4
